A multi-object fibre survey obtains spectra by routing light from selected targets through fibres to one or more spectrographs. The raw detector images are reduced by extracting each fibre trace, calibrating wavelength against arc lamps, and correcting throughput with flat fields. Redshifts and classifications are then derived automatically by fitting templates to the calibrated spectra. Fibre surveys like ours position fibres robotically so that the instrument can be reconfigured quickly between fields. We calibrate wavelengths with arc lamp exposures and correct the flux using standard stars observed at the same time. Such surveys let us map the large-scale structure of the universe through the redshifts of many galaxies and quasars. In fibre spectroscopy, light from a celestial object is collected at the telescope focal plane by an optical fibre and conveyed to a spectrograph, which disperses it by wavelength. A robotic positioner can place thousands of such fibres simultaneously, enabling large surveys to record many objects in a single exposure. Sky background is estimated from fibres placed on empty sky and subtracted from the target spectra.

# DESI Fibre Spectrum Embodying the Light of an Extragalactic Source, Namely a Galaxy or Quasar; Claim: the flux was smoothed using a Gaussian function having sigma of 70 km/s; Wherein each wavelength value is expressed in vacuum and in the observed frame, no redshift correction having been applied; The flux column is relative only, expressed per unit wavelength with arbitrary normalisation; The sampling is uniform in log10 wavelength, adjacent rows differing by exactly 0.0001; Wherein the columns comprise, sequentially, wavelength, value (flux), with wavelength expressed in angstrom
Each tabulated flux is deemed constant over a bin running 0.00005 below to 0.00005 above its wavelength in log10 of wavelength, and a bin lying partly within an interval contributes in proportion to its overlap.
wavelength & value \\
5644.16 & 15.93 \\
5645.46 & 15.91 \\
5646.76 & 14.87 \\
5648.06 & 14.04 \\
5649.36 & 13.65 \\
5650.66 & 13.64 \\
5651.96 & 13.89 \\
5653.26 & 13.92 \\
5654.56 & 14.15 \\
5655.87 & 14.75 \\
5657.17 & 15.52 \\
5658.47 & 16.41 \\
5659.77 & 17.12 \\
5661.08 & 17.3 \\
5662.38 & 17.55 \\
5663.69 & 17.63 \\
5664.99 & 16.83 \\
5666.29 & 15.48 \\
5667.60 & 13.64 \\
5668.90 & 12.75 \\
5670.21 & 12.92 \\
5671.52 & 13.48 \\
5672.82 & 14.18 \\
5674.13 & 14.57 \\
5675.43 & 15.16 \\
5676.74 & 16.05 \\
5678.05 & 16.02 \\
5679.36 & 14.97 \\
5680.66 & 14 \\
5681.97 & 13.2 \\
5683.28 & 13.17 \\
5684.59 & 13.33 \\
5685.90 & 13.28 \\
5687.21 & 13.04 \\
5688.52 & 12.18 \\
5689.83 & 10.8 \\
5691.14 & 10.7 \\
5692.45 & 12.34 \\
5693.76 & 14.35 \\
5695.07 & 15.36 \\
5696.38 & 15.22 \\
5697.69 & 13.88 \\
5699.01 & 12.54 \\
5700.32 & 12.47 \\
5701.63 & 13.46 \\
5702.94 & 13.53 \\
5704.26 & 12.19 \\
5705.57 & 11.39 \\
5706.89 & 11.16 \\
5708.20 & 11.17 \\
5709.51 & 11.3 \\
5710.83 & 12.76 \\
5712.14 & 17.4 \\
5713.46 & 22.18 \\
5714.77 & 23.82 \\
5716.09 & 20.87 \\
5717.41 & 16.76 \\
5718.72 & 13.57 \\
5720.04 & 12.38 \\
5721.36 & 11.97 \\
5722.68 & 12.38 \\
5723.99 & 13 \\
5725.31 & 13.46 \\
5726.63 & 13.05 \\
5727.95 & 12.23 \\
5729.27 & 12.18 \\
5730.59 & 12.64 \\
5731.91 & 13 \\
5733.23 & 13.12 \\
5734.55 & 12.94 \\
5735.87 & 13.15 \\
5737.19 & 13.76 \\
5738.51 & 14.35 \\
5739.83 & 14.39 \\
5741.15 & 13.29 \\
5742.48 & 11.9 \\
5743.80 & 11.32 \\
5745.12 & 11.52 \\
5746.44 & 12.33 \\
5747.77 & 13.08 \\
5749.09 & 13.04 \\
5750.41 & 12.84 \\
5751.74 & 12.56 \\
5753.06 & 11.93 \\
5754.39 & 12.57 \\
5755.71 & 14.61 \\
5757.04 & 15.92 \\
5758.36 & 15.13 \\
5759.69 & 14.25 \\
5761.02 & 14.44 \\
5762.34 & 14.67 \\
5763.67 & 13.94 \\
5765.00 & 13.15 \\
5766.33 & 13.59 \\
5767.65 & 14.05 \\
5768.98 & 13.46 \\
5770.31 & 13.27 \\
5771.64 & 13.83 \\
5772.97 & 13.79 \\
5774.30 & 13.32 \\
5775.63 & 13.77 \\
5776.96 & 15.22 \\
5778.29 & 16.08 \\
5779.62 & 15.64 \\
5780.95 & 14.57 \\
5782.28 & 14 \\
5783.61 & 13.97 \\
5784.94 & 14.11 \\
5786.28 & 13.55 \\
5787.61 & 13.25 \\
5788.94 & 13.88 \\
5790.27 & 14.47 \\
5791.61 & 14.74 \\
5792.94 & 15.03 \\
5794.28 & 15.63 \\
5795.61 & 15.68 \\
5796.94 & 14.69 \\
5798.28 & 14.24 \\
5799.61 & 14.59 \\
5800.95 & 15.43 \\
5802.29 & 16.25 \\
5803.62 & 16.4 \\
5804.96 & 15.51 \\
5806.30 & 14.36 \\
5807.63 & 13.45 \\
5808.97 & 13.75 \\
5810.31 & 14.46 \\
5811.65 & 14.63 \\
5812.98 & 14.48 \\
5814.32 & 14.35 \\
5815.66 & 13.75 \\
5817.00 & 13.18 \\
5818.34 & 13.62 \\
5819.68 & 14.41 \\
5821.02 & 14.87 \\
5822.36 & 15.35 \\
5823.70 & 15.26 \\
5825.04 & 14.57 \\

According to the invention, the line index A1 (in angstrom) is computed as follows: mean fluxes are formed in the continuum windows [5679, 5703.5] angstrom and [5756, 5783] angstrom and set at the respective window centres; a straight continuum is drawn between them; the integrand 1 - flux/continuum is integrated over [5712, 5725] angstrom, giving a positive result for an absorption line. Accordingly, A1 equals -2.6 angstrom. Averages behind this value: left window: 13.2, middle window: 16.3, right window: 14.3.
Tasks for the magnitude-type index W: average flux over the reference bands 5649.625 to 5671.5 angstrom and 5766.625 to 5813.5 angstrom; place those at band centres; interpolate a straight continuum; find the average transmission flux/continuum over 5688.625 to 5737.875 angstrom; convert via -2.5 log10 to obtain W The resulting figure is 0.087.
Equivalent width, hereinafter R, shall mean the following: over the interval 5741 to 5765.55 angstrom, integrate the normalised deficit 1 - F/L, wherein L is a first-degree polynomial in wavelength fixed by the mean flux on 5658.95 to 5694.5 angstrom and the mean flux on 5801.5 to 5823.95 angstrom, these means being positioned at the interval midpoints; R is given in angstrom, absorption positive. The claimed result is 2.0 angstrom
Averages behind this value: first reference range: 14.3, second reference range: 14.6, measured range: 13.3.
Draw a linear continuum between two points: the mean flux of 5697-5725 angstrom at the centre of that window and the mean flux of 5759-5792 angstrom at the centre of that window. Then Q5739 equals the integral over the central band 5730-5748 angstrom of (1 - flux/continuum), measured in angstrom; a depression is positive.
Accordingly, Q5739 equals 1.6 angstrom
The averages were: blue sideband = 14.3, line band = 12.9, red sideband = 14.1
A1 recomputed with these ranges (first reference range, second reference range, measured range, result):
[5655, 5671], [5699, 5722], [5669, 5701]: 3.2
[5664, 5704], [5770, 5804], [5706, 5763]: 1.5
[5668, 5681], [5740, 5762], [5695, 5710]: 1.4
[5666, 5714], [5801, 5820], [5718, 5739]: 1.4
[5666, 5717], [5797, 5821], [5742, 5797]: 2.0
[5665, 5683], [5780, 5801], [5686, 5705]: 1.9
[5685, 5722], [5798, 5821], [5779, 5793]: 0.2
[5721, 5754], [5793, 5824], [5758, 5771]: -0.4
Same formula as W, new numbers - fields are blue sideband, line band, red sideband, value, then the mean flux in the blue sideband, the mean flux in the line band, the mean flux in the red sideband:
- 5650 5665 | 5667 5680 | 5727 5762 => 0.062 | 15.7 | 14.4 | 13.2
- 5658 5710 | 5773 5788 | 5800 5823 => 0.009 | 13.9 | 14.3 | 14.6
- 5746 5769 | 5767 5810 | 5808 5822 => -0.043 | 13.7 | 14.5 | 14.2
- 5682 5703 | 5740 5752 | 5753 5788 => 0.107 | 13.1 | 12.5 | 14.1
